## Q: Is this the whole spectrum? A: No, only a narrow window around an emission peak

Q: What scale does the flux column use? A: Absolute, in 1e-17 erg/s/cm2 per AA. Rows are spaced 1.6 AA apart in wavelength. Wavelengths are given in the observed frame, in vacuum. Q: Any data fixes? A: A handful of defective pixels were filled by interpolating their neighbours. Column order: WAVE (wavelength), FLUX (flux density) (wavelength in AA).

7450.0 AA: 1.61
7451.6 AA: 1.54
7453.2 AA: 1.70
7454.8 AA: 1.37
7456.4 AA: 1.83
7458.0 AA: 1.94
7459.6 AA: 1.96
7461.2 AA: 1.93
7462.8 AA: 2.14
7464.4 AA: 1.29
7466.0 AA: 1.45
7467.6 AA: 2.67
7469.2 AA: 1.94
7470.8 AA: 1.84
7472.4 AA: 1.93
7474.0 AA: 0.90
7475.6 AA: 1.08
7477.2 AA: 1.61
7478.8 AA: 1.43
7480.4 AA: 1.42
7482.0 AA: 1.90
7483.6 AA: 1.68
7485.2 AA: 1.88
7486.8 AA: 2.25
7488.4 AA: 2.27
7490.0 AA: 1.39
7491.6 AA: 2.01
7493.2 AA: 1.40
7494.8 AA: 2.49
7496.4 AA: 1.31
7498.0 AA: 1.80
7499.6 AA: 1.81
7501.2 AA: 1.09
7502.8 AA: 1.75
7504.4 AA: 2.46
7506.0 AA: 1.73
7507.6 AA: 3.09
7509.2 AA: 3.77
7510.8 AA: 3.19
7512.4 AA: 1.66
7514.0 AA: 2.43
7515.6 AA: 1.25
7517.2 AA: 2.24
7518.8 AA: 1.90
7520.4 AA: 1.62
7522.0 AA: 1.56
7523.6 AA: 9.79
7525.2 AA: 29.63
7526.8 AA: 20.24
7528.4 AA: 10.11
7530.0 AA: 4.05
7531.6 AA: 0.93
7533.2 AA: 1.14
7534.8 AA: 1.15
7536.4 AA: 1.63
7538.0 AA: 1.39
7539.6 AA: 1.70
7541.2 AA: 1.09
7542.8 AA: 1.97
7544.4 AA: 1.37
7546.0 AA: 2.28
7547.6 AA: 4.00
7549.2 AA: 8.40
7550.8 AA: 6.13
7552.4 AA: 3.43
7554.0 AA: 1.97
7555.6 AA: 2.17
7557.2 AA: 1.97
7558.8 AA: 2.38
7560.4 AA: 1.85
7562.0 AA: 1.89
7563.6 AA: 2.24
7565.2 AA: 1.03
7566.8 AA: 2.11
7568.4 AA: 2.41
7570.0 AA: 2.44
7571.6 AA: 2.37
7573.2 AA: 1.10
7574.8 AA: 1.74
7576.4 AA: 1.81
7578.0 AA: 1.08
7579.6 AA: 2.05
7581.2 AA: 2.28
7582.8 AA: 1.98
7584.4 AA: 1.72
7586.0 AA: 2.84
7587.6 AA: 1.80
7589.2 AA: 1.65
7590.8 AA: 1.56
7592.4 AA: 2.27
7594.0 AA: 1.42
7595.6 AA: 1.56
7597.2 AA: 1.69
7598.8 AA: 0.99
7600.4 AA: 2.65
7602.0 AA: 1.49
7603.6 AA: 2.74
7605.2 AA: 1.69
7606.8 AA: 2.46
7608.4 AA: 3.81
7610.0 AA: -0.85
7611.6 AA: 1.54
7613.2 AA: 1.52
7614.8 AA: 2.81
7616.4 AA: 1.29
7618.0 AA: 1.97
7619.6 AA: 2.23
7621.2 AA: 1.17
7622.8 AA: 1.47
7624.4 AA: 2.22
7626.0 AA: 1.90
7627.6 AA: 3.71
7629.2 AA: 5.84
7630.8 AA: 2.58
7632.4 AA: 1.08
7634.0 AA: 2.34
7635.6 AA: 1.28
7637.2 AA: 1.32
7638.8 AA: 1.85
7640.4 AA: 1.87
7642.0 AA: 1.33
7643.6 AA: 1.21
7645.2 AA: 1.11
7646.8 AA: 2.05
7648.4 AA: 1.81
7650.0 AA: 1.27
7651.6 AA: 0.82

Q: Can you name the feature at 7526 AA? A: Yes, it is Halpha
